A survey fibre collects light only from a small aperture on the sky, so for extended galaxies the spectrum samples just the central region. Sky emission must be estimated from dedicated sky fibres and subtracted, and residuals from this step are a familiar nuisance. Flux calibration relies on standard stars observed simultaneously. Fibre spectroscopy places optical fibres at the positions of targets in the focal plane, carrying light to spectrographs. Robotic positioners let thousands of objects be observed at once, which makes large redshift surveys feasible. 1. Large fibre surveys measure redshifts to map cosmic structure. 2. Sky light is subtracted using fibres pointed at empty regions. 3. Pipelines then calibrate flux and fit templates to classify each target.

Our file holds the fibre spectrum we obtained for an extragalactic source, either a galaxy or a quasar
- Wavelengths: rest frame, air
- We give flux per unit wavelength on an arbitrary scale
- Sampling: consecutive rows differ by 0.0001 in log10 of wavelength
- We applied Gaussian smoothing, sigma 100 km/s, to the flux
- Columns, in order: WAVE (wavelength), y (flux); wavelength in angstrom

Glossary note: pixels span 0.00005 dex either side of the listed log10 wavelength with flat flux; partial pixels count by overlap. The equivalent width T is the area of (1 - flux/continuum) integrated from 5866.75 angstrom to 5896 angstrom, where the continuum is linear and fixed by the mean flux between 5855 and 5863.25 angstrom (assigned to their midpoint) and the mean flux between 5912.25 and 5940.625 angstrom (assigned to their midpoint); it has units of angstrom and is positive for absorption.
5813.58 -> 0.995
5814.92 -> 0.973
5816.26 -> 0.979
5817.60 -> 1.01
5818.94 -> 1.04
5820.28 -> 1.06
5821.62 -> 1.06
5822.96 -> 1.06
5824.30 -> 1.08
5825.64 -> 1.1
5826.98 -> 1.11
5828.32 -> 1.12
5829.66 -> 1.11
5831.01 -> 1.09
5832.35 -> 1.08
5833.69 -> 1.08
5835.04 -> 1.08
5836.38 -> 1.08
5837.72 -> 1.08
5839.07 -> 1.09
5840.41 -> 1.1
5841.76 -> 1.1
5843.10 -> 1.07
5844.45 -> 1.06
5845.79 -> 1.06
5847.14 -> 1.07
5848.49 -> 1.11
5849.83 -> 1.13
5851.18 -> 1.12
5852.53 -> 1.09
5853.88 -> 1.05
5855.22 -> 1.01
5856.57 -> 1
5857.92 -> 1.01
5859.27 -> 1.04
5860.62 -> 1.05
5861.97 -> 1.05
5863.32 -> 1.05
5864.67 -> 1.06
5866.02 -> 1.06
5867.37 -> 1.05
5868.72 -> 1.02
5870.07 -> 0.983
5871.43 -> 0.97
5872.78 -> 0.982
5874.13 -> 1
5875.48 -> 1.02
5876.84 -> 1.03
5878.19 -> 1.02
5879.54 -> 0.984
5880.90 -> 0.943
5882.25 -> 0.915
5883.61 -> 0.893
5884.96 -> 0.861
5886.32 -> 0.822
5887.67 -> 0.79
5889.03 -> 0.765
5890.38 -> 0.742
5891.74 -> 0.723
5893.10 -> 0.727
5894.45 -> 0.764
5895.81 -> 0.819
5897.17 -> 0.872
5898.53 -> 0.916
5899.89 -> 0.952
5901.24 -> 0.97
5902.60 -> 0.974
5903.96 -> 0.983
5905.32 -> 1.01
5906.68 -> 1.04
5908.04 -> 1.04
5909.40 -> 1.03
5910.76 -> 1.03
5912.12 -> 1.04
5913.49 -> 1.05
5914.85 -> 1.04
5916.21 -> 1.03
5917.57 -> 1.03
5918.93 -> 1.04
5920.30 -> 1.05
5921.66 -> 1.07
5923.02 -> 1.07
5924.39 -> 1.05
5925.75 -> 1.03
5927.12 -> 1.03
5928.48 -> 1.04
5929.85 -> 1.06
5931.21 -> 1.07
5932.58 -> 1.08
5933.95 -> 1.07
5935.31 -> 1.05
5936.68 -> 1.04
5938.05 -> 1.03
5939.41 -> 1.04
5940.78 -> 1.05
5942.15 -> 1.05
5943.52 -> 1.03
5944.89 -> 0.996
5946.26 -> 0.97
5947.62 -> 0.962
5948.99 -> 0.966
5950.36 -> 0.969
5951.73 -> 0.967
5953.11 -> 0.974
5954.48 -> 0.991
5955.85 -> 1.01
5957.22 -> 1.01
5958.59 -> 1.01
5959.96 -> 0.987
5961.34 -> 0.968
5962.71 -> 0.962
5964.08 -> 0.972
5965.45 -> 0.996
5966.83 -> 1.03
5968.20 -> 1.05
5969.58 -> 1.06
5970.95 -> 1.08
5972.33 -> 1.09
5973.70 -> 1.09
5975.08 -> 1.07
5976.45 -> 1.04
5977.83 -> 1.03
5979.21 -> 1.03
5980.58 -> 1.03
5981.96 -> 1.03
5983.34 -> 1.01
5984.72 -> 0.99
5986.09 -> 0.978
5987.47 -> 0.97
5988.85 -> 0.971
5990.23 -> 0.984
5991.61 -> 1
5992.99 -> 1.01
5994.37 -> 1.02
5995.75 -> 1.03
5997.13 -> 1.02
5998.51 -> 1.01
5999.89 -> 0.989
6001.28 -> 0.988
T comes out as 3.8 angstrom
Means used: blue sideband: 1.03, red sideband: 1.05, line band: 0.902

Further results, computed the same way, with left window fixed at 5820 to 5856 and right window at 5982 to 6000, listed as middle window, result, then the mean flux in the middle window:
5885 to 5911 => 3.97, 0.89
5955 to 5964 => 0.24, 0.99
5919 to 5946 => -0.37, 1.05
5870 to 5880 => 0.60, 1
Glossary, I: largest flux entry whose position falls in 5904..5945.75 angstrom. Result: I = 1.08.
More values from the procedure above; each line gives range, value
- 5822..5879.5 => 1.13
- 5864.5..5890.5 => 1.06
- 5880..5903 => 0.974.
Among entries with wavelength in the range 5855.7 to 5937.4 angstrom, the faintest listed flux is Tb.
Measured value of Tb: 0.723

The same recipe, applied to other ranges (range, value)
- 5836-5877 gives 0.97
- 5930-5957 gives 0.962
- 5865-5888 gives 0.79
